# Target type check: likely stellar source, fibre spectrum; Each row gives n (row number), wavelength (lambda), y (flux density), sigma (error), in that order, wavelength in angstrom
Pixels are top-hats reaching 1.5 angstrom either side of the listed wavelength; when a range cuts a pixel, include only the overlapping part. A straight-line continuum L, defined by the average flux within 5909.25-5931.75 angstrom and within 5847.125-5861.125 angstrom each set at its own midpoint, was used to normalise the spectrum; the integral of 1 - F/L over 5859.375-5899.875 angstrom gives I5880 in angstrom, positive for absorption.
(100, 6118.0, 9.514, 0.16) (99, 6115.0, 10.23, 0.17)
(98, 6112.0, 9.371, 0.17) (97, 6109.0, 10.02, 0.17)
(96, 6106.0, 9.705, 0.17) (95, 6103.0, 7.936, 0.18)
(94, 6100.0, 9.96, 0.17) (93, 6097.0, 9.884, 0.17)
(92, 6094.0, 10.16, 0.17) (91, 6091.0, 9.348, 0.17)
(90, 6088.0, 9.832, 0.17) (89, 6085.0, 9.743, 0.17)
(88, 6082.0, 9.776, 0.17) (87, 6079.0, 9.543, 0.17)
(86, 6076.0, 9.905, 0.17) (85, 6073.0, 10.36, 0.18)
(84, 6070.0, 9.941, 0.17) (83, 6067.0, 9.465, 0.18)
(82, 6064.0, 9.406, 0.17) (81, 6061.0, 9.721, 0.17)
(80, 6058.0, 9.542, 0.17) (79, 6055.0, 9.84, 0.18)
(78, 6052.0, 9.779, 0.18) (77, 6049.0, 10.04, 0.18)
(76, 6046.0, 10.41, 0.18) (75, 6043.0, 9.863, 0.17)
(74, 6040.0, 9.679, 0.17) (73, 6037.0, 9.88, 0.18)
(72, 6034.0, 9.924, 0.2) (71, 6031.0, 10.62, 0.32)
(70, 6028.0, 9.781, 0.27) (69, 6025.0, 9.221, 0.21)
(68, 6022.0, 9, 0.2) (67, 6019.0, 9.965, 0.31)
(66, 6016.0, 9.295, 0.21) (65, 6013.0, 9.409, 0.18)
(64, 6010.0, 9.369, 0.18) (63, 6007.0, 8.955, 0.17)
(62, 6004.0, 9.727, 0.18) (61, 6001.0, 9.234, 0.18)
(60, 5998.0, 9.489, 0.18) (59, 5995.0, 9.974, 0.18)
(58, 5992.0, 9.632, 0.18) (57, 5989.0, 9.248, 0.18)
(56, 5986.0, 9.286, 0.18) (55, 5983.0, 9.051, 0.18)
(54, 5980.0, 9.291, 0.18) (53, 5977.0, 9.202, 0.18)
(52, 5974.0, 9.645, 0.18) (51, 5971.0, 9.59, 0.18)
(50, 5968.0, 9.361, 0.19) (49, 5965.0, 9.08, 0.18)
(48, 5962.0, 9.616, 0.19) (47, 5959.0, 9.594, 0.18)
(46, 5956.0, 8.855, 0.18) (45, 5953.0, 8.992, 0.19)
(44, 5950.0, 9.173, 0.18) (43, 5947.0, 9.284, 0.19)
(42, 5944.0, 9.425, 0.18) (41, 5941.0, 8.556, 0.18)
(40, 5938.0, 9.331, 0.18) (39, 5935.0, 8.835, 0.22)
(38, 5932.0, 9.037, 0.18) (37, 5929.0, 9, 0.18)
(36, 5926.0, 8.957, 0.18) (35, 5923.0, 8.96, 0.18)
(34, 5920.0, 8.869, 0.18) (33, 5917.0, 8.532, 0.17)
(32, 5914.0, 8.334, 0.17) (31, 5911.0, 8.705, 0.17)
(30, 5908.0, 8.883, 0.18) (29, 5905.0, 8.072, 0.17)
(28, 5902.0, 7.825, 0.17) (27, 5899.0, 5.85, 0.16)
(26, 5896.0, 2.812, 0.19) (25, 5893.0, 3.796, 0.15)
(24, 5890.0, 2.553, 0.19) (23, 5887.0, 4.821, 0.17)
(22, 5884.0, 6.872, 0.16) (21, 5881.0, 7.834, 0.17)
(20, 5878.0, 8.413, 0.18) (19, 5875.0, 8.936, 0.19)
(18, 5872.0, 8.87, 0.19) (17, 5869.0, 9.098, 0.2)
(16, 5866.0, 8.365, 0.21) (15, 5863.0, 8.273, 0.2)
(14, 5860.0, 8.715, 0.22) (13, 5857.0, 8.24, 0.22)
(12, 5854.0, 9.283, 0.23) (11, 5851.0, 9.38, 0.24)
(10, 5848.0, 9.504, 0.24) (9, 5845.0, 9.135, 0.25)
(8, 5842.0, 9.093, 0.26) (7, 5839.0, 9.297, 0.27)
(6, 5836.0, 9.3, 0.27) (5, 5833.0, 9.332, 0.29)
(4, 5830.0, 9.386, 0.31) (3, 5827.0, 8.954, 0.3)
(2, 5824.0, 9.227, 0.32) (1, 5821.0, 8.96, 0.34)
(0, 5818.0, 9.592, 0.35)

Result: 9.79 angstrom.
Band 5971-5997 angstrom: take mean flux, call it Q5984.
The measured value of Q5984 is 9.43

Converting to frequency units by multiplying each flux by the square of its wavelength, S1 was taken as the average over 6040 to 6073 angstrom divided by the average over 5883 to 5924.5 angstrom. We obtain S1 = 1.52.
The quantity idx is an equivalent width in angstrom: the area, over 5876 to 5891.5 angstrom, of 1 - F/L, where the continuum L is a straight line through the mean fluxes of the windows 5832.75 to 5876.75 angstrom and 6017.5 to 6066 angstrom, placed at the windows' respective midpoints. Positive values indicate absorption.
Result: 4.9 angstrom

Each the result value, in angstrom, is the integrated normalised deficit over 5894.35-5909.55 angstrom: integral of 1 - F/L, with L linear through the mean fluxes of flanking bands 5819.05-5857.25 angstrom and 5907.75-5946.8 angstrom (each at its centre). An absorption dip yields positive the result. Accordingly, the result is 3.9 angstrom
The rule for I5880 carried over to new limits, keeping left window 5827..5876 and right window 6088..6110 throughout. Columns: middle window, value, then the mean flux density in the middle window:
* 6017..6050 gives -1.44 angstrom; 9.84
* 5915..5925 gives 0.43 angstrom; 8.77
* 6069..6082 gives -0.53 angstrom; 9.92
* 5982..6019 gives -0.25 angstrom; 9.42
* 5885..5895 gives 5.79 angstrom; 3.84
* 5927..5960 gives 0.48 angstrom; 9.09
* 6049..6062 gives -0.38 angstrom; 9.76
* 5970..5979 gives -0.16 angstrom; 9.46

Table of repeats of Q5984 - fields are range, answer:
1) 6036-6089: 9.82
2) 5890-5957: 8.05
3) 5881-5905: 5.31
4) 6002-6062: 9.7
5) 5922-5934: 8.98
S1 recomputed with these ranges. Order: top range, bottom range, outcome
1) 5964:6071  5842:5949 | 1.24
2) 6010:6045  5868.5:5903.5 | 1.59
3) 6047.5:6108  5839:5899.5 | 1.38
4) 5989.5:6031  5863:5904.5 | 1.48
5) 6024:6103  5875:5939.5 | 1.38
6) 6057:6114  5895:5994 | 1.15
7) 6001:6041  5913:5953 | 1.10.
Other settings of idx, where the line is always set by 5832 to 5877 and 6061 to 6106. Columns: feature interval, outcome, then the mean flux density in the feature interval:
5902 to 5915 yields 1.0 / 8.43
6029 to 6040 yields -0.6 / 10.1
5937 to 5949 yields 0.1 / 9.14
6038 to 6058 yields -0.7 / 9.9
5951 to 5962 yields 0.1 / 9.21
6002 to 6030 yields 0.1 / 9.43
